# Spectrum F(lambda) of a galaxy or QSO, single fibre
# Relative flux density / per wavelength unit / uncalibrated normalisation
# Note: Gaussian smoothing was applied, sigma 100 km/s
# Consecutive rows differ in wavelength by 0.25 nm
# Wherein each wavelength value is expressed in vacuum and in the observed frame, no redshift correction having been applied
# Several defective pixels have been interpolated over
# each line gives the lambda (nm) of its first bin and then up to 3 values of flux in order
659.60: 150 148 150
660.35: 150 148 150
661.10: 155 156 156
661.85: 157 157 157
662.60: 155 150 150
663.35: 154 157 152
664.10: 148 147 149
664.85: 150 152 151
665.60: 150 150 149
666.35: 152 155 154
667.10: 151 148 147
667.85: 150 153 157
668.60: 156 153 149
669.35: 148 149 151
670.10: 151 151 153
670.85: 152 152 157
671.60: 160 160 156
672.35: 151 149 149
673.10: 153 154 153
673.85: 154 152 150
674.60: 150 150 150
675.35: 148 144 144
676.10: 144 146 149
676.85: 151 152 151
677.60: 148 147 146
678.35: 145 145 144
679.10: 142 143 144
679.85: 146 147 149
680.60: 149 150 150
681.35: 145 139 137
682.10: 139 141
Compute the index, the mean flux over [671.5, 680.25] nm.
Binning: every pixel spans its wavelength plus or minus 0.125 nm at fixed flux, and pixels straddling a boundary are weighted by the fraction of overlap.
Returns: 149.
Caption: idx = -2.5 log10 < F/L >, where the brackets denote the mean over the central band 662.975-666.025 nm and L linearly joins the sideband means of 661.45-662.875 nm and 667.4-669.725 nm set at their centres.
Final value 0.023 mag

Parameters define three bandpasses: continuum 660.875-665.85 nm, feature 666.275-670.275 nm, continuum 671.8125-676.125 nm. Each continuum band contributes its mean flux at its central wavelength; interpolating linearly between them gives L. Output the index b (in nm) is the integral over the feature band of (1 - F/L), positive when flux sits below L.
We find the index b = 0.01 nm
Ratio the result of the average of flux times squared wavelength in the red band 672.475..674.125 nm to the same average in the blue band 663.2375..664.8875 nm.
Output 1.03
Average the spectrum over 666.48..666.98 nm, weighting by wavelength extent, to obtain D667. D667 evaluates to 154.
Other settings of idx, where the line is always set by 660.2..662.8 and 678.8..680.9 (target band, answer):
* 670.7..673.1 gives -0.03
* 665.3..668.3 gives 0.00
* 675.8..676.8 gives 0.01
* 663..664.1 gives 0.00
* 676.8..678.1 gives -0.02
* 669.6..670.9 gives -0.01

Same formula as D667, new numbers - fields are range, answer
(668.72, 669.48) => 150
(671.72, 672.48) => 156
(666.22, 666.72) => 153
